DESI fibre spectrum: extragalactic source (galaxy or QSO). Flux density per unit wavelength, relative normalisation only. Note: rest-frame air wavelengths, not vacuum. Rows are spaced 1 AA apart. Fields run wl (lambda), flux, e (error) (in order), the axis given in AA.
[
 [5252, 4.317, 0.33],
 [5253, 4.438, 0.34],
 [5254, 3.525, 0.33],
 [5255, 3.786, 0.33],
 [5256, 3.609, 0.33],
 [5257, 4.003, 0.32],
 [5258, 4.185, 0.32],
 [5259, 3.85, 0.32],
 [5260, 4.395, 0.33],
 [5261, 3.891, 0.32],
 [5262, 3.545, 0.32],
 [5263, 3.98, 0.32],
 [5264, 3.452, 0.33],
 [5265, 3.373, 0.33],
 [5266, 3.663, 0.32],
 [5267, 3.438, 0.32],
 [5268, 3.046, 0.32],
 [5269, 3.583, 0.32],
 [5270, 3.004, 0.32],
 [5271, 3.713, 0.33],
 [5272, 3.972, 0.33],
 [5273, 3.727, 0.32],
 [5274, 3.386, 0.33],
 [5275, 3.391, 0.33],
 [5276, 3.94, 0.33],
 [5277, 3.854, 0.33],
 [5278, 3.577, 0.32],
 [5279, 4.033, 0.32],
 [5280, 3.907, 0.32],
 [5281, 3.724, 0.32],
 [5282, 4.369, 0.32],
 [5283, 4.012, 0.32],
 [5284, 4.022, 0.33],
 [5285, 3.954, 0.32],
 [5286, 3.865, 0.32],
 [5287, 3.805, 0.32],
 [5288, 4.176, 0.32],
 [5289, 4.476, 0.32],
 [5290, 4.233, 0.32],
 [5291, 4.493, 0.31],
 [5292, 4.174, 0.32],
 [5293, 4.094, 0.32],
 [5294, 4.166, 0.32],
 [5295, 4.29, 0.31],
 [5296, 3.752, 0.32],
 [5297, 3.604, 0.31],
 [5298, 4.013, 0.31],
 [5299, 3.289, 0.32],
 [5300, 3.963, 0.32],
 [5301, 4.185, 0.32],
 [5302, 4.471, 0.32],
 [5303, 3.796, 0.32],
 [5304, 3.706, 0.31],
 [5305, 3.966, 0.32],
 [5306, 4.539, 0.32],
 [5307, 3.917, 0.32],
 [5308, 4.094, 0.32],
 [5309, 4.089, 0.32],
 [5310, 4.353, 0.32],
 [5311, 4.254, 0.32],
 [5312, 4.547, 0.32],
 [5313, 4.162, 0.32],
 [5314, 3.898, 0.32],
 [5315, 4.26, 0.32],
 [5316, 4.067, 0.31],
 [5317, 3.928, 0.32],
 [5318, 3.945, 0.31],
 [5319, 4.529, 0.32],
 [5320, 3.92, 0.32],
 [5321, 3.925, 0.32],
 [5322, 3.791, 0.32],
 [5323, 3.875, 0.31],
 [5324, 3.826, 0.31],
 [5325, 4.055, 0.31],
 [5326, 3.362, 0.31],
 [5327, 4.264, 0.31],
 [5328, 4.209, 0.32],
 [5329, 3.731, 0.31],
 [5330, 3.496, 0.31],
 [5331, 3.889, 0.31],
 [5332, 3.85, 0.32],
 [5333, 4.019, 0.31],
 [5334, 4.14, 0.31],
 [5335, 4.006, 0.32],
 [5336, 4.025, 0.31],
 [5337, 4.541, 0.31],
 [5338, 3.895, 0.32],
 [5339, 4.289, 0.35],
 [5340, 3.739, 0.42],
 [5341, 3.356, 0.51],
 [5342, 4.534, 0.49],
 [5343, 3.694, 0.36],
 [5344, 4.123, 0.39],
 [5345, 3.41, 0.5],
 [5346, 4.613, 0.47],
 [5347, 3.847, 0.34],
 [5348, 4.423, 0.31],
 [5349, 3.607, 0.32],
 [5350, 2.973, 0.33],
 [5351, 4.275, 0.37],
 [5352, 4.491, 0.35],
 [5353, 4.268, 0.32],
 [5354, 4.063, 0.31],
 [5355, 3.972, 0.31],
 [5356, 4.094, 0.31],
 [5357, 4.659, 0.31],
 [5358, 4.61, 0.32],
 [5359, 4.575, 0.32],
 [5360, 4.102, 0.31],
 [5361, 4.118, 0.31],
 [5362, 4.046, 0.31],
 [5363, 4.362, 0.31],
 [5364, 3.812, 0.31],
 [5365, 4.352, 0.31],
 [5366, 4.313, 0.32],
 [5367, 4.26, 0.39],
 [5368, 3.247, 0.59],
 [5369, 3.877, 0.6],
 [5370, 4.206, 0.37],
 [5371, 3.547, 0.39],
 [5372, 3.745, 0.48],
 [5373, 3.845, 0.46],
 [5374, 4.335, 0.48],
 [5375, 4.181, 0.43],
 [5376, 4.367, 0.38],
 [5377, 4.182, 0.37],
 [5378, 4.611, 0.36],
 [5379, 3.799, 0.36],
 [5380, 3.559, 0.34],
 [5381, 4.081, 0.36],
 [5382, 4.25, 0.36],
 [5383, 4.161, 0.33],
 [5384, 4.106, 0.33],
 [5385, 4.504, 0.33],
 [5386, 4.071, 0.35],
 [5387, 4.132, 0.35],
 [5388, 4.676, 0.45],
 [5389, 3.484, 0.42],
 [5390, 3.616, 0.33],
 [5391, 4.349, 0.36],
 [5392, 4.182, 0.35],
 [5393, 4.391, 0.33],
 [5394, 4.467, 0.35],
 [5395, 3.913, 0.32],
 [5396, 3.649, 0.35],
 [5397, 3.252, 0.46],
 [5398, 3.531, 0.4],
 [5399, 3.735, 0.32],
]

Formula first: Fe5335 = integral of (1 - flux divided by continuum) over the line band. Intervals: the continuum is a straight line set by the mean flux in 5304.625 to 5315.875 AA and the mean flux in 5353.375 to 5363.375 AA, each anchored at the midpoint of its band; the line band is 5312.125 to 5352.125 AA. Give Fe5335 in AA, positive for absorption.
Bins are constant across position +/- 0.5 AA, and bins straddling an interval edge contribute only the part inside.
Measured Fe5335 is 2.32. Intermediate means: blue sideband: 4.19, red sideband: 4.26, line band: 3.98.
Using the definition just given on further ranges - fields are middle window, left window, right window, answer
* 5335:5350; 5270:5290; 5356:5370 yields 0.5 AA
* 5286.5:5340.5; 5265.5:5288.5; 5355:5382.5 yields -2.1 AA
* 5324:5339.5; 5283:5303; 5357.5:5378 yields 0.4 AA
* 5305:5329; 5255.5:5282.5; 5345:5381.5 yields -1.0 AA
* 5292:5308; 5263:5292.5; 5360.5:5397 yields -0.5 AA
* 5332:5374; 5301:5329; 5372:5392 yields 0.4 AA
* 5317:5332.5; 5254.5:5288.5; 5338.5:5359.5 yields 0.3 AA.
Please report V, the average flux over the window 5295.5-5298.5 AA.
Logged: 3.79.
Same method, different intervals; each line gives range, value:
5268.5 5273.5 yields 3.6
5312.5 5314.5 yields 4.03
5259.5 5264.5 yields 3.85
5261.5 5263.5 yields 3.76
